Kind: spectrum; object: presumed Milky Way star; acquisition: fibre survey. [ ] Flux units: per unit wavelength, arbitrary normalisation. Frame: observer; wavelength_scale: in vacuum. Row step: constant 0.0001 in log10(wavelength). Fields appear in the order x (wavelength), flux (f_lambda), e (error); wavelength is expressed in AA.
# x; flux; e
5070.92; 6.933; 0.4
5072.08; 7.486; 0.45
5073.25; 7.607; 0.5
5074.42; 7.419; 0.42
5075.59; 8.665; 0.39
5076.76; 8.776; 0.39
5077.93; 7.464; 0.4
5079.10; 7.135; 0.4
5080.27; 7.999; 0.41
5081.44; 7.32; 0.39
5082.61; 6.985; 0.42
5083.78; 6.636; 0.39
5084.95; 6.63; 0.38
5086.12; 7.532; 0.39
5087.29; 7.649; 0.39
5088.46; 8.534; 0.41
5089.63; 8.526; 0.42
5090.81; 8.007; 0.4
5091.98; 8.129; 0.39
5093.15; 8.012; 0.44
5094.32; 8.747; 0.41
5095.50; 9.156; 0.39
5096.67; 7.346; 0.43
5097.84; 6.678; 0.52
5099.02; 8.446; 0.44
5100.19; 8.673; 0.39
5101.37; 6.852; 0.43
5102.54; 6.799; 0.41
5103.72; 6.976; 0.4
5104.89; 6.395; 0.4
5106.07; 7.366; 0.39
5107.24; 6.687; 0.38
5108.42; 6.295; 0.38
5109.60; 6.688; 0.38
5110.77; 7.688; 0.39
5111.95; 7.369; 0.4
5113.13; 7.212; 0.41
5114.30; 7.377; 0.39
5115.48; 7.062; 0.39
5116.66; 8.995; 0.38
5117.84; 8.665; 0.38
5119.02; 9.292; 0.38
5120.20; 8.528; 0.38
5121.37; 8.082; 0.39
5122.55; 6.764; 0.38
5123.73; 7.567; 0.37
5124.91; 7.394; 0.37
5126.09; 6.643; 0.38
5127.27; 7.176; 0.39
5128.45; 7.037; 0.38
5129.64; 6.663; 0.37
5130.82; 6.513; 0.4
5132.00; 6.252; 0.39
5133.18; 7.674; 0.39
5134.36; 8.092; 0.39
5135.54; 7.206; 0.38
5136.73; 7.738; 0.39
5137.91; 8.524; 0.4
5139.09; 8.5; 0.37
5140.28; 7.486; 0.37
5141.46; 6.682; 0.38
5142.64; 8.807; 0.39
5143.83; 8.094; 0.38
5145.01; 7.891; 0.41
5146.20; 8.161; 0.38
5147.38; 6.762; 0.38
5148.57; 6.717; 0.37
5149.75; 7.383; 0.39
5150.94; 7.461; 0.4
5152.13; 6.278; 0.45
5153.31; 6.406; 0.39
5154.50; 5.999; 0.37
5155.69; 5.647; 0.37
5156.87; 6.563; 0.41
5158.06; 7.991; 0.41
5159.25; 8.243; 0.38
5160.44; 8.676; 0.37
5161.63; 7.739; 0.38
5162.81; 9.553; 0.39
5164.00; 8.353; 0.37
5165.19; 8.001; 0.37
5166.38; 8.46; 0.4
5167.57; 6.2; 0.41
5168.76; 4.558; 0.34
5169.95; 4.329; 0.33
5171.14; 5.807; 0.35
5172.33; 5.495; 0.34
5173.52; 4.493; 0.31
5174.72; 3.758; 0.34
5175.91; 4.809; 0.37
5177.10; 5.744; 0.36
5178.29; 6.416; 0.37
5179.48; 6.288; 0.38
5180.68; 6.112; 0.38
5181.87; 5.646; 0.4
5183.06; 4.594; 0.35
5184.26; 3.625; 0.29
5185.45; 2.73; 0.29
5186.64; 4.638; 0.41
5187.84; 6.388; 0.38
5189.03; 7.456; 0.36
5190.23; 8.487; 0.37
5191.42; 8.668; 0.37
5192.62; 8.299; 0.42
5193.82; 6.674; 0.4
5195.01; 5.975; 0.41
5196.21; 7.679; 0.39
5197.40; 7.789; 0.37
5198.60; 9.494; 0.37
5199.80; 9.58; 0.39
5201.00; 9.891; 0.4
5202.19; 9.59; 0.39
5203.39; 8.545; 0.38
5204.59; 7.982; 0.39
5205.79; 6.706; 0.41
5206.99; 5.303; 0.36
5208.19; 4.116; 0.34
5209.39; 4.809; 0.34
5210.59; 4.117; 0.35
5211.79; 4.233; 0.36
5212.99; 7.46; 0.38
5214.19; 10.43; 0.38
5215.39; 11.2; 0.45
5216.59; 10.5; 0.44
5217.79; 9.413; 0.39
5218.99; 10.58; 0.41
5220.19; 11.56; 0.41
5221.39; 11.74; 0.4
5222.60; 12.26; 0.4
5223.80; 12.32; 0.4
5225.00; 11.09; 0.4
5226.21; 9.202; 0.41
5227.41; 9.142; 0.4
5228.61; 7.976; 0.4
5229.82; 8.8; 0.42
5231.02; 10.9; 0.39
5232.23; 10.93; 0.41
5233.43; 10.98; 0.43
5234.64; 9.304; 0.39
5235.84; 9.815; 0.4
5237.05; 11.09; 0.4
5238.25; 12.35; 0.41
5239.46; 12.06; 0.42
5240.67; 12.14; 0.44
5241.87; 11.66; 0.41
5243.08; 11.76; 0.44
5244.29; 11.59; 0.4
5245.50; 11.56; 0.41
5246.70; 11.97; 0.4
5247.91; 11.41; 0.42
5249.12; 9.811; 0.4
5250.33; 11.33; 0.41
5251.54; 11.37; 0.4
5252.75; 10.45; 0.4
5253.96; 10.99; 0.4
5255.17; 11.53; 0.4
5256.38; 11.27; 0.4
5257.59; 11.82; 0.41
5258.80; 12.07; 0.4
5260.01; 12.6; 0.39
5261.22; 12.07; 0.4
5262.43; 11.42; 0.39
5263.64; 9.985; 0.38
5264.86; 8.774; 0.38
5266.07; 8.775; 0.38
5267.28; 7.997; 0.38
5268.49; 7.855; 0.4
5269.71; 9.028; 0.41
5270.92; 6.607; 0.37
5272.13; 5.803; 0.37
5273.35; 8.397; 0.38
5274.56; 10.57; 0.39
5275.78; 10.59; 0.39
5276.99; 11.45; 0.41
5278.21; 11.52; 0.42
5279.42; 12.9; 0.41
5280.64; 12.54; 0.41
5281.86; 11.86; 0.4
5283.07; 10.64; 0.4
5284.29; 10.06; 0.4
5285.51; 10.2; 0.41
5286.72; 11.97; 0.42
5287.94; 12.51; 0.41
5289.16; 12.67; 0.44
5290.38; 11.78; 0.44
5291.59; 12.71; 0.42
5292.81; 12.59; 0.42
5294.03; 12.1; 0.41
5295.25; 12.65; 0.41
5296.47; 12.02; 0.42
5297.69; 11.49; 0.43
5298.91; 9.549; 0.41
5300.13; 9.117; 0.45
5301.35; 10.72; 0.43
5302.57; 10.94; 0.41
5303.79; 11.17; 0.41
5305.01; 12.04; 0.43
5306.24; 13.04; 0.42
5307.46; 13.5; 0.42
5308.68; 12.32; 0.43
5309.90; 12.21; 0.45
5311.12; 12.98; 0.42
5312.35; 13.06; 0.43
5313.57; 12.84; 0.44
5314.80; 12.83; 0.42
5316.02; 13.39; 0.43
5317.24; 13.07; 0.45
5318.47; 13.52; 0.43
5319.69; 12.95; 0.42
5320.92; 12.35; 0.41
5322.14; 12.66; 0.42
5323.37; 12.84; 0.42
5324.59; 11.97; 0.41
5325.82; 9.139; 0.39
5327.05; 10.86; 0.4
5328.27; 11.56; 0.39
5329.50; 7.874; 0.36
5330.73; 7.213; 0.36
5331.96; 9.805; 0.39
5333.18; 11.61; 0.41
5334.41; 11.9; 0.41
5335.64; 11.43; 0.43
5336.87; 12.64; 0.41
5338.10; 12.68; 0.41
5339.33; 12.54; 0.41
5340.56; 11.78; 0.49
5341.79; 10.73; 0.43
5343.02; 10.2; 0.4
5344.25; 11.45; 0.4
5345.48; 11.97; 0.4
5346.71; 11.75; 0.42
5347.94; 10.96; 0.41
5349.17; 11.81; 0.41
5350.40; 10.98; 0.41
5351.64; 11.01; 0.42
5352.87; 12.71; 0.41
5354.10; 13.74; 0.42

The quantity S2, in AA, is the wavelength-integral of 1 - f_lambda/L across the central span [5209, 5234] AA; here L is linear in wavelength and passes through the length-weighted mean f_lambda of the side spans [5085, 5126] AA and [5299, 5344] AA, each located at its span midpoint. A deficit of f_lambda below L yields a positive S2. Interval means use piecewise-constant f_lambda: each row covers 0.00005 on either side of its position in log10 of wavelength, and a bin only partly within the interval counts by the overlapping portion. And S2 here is 0.7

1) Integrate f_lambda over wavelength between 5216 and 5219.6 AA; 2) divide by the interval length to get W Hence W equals 10.2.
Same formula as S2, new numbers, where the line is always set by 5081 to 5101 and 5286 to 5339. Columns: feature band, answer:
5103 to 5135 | 3.75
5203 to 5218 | 4.15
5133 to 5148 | 1.53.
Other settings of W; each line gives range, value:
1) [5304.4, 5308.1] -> 12.8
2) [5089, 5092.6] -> 8.22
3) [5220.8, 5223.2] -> 12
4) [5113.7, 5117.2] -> 7.8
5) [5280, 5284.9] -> 11.3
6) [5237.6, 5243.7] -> 12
